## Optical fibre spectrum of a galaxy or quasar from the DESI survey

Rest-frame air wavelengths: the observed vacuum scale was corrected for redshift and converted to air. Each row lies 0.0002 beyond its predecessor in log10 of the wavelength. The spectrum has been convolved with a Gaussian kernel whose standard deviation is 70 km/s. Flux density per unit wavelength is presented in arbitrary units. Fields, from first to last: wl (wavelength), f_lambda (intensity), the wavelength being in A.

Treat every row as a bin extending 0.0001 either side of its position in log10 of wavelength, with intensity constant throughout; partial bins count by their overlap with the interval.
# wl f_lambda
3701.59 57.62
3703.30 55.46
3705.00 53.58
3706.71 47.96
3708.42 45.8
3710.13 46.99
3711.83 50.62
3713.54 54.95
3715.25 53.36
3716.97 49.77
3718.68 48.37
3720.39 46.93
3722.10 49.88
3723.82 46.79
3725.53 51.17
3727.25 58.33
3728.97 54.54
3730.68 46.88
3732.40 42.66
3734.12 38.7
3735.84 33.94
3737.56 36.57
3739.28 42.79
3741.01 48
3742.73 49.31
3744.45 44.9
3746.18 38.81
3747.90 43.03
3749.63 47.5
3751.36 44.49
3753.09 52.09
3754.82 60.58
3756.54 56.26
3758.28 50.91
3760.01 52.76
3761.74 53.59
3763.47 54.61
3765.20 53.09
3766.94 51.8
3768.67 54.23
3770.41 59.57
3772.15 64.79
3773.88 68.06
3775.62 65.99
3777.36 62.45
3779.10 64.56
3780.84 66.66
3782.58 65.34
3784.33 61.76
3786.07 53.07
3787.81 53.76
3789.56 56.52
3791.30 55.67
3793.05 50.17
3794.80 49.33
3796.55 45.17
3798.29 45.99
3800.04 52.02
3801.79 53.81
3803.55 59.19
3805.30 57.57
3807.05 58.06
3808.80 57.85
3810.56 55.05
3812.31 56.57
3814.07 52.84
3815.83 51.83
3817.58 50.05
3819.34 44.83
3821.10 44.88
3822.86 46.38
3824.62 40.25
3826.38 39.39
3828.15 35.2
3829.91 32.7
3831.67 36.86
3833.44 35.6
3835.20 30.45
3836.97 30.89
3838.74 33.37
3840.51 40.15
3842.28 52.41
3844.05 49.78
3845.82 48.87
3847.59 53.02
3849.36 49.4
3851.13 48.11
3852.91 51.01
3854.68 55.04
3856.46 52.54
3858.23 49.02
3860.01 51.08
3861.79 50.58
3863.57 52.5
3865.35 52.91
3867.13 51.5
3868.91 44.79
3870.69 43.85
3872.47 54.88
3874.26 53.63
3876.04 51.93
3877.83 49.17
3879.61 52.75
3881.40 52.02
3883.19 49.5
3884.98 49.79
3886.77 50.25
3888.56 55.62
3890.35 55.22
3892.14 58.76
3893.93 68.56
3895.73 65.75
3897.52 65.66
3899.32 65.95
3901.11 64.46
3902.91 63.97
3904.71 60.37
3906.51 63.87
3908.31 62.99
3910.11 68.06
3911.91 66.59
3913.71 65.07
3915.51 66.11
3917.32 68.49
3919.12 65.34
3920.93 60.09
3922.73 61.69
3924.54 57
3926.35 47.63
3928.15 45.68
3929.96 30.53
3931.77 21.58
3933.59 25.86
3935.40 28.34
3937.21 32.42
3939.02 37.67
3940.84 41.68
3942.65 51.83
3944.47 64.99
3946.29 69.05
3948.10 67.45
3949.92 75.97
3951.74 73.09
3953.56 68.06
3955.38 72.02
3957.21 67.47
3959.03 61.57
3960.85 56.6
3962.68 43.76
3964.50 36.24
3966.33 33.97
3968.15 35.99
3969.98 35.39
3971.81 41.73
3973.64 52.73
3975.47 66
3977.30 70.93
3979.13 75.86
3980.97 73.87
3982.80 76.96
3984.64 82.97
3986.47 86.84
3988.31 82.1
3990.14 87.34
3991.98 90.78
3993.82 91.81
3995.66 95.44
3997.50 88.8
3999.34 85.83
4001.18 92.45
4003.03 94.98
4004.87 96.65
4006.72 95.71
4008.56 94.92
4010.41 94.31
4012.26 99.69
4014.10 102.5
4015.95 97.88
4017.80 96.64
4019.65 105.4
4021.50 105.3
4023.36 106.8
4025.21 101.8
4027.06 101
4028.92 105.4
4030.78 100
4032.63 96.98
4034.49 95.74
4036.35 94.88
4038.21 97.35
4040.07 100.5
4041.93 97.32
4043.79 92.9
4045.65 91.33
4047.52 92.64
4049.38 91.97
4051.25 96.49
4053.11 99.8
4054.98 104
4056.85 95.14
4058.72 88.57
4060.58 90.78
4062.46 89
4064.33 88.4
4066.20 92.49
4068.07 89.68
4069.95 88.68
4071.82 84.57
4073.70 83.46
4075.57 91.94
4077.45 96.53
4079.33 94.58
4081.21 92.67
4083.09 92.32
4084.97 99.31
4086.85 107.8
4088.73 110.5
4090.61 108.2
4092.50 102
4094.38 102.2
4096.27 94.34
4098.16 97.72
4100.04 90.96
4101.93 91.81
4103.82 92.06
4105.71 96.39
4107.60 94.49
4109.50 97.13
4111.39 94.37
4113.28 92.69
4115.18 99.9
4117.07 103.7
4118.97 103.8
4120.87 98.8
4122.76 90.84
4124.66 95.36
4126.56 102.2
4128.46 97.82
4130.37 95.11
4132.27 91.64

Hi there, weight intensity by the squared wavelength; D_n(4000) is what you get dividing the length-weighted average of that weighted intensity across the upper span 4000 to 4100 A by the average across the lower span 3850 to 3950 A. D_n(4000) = 1.9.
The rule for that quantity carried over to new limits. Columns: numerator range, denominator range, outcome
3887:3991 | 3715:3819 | 1.22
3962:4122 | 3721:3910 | 1.96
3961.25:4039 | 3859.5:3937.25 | 1.63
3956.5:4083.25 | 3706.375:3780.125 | 1.95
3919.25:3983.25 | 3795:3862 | 1.20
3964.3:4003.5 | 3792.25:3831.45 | 1.62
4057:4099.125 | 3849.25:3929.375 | 1.85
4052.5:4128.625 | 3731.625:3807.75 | 2.14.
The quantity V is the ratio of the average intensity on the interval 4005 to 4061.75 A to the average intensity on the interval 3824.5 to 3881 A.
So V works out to 2.11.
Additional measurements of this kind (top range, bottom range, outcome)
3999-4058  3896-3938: 1.78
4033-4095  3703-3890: 1.90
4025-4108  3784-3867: 1.97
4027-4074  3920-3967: 1.83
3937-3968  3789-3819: 1.06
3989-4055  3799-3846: 2.10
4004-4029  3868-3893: 1.94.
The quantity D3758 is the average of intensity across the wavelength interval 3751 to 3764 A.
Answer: 53.5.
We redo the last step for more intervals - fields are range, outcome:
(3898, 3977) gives 54.7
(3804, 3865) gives 47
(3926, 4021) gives 68.6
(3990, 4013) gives 93.1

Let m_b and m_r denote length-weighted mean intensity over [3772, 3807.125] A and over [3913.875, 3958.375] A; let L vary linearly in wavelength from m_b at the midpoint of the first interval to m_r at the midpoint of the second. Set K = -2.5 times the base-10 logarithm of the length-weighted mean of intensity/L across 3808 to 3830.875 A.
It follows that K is 0.21 mag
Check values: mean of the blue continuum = 57.5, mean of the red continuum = 54.4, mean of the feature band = 46.7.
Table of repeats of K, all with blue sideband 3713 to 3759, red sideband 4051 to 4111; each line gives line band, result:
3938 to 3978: 0.37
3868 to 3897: 0.26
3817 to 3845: 0.45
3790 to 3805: 0.09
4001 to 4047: -0.13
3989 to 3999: -0.09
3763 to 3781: -0.15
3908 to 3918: 0.09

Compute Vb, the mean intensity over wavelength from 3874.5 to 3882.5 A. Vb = 51.6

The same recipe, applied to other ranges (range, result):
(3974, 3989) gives 76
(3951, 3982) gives 56.8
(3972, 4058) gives 91.9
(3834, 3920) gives 54.3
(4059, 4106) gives 94.7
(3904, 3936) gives 53.8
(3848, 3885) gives 50.8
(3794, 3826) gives 51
